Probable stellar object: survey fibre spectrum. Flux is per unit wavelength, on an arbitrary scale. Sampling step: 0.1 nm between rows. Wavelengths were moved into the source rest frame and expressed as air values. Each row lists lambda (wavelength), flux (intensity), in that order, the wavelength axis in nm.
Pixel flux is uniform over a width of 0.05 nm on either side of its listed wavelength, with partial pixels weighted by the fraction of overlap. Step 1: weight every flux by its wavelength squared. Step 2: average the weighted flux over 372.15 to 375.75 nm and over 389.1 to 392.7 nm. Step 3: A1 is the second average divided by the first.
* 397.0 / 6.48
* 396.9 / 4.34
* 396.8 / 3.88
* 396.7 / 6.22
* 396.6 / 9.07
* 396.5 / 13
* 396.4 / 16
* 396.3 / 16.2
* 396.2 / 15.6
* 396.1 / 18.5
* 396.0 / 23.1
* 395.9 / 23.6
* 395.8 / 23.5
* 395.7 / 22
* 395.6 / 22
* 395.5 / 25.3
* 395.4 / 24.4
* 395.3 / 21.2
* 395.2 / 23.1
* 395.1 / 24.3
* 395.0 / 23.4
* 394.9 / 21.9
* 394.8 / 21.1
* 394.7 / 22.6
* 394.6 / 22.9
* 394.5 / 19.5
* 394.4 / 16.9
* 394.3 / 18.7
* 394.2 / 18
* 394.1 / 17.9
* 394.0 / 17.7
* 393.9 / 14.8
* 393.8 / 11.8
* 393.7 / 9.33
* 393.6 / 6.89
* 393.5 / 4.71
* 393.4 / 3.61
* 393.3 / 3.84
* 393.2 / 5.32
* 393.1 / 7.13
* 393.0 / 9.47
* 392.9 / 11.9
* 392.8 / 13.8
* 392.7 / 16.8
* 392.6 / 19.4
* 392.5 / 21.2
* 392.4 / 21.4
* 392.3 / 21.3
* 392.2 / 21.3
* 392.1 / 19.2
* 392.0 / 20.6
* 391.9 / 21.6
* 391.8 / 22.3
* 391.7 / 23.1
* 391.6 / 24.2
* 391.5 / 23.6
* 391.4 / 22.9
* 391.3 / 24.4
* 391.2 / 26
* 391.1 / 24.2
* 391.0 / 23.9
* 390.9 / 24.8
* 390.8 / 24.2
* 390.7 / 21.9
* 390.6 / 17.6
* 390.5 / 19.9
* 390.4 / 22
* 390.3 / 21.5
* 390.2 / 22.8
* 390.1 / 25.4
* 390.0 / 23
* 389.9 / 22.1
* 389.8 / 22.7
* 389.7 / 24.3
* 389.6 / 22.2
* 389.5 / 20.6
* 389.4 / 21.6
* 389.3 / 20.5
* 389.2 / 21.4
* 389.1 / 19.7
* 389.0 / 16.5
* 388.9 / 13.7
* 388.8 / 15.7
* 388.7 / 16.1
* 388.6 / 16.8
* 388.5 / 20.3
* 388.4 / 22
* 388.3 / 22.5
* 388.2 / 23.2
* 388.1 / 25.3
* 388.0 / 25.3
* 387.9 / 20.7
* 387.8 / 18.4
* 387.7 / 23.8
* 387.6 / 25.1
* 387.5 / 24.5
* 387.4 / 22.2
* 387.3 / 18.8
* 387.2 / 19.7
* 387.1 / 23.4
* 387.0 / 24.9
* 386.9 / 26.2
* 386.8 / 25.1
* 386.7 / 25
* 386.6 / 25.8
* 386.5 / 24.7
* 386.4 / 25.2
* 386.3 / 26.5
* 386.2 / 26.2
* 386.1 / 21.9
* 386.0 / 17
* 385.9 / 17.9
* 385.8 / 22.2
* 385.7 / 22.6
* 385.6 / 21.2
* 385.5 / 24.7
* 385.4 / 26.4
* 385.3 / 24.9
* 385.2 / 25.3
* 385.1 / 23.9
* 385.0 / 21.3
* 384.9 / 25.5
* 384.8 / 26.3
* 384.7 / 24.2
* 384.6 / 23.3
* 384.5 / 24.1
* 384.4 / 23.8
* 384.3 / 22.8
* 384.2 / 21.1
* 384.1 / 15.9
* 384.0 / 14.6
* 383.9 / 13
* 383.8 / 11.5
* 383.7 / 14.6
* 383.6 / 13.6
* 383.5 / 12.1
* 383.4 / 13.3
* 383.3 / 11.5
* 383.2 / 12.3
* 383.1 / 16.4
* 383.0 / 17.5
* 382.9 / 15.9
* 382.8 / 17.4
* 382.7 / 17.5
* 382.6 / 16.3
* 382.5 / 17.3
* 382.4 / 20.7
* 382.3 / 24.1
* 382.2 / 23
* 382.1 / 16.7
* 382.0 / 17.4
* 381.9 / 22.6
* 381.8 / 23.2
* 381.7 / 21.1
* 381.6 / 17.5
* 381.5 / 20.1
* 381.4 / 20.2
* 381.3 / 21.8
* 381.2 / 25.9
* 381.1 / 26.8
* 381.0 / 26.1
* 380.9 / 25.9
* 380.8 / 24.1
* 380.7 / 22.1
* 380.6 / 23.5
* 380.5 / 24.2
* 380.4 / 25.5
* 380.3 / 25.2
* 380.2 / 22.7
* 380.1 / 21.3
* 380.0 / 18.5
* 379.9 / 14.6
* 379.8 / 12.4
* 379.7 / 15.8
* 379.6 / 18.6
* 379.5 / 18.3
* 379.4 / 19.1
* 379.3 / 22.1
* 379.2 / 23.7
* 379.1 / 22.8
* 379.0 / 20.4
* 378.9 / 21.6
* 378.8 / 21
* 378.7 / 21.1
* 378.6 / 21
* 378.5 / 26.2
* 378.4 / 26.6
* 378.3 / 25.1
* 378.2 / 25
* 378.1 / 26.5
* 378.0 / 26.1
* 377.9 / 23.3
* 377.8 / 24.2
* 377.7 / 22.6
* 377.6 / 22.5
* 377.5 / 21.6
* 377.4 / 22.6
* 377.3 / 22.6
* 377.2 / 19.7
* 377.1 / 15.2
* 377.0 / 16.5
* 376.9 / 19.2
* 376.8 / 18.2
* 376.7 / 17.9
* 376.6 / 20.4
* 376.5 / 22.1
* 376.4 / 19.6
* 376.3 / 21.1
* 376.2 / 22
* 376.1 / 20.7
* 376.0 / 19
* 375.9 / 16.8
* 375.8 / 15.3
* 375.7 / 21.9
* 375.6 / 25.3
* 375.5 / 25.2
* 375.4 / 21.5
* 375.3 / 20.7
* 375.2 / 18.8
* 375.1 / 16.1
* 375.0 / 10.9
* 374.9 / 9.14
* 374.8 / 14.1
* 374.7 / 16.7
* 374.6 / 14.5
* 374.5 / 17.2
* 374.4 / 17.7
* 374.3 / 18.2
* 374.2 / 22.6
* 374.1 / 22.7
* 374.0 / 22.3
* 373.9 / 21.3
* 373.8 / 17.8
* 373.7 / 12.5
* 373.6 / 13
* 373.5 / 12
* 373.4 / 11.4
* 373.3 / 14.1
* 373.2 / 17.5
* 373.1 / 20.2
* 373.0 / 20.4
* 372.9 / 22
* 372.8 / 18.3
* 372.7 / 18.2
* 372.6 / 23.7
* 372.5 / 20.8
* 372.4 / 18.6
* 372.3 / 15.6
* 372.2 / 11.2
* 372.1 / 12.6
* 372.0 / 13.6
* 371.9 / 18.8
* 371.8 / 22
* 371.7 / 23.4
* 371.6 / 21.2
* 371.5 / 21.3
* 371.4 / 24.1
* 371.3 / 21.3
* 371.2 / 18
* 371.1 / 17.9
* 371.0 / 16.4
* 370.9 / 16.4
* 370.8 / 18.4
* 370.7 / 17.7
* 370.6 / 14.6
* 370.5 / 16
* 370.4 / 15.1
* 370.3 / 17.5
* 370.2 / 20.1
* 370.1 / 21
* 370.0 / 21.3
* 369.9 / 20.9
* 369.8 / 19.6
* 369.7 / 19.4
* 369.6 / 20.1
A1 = 1.35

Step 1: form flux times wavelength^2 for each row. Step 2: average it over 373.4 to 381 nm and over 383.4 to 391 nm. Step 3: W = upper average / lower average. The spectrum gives 1.12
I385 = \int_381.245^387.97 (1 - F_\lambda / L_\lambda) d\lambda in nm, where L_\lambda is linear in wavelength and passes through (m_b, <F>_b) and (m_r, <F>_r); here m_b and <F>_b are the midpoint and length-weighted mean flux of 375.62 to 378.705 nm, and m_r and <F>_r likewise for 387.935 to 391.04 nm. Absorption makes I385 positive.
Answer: 0.20 nm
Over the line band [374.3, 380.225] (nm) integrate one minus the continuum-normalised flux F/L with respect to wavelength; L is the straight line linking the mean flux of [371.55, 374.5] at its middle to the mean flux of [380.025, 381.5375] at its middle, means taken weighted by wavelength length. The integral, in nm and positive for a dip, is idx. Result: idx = 0.30 nm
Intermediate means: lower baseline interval 18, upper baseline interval 23.6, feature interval 20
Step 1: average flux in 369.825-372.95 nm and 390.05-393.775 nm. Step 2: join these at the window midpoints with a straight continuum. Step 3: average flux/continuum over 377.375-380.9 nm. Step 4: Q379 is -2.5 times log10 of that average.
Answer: -0.195 mag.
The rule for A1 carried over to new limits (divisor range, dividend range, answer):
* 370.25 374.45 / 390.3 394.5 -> 1.08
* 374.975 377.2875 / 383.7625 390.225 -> 1.19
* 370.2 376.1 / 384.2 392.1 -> 1.35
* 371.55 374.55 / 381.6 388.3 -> 1.24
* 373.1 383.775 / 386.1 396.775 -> 1.08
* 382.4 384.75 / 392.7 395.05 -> 0.87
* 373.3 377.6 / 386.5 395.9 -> 1.18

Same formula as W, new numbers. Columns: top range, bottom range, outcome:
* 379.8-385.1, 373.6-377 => 1.11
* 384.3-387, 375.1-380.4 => 1.19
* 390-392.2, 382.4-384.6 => 1.42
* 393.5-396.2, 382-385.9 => 1.06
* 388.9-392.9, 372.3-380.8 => 1.16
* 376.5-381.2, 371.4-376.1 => 1.24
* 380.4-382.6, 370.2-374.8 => 1.29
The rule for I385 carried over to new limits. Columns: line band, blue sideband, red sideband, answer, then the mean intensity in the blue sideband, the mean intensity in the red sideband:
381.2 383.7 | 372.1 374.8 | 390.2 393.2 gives 0.11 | 17.5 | 20.2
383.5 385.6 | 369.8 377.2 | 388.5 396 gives -0.21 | 18.3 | 19.3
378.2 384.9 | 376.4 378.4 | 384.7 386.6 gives 0.73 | 21.7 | 23.6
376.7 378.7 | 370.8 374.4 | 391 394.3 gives -0.48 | 18.3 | 16.7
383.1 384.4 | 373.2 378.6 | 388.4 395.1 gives 0.28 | 19.5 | 18.8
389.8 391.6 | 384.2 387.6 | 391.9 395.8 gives -0.30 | 23.5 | 17.2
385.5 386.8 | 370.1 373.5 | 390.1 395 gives -0.35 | 18.1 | 18.3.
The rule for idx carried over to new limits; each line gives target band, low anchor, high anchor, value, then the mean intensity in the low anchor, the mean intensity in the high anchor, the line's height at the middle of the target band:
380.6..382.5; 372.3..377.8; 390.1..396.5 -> -0.33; 18.8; 19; 18.8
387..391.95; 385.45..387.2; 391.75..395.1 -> -0.44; 23.4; 16.1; 20.2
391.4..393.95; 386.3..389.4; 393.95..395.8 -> 0.74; 21.8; 21.3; 21.5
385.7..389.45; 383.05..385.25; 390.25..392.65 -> -0.28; 18.7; 22.2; 20.3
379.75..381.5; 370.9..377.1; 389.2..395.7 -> -0.34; 18.4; 19.4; 18.7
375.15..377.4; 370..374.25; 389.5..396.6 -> -0.20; 18.2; 19.2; 18.4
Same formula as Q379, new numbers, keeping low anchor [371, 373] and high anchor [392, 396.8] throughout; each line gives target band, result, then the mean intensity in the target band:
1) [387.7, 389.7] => -0.174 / 20.3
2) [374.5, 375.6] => 0.094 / 17.2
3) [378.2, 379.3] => -0.245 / 23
